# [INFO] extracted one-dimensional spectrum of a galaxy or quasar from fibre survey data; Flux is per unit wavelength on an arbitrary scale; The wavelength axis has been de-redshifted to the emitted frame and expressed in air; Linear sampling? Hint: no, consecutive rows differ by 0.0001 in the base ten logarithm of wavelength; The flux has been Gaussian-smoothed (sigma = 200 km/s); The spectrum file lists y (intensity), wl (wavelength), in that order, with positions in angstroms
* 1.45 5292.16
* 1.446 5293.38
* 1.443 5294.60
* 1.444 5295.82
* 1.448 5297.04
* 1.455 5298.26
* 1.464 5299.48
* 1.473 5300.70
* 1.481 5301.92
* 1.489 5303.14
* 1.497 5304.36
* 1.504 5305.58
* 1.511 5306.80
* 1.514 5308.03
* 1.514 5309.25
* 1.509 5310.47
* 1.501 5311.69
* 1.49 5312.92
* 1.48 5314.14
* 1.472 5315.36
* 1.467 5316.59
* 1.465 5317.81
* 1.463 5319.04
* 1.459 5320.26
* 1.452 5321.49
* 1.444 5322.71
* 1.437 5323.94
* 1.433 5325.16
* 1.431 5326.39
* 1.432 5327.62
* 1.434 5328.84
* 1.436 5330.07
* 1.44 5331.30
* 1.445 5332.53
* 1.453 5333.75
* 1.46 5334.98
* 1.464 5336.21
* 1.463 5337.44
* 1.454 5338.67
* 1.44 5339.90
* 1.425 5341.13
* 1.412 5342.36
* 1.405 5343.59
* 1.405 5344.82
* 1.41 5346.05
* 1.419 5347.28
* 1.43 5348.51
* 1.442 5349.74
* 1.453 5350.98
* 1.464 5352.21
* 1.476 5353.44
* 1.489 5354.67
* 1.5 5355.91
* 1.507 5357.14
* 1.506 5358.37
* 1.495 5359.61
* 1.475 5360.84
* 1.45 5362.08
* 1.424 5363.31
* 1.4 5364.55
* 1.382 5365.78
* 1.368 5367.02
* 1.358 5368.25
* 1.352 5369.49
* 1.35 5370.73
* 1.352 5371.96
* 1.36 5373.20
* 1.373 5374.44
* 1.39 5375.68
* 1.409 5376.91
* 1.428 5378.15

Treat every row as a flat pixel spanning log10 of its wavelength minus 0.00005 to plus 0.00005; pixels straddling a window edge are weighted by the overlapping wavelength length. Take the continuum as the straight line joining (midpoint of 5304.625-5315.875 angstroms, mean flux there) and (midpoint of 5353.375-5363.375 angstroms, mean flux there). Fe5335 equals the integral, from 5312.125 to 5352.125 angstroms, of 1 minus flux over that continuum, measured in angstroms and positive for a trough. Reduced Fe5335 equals 1.3 angstroms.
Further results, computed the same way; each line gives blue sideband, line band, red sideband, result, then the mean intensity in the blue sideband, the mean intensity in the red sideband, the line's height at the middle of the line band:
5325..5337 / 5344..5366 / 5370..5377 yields -0.80 angstroms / 1.44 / 1.37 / 1.4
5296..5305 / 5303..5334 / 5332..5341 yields -0.12 angstroms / 1.47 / 1.45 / 1.46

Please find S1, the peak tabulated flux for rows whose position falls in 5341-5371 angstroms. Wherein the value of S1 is 1.507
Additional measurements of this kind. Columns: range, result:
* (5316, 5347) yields 1.467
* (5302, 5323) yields 1.514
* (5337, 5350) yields 1.463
